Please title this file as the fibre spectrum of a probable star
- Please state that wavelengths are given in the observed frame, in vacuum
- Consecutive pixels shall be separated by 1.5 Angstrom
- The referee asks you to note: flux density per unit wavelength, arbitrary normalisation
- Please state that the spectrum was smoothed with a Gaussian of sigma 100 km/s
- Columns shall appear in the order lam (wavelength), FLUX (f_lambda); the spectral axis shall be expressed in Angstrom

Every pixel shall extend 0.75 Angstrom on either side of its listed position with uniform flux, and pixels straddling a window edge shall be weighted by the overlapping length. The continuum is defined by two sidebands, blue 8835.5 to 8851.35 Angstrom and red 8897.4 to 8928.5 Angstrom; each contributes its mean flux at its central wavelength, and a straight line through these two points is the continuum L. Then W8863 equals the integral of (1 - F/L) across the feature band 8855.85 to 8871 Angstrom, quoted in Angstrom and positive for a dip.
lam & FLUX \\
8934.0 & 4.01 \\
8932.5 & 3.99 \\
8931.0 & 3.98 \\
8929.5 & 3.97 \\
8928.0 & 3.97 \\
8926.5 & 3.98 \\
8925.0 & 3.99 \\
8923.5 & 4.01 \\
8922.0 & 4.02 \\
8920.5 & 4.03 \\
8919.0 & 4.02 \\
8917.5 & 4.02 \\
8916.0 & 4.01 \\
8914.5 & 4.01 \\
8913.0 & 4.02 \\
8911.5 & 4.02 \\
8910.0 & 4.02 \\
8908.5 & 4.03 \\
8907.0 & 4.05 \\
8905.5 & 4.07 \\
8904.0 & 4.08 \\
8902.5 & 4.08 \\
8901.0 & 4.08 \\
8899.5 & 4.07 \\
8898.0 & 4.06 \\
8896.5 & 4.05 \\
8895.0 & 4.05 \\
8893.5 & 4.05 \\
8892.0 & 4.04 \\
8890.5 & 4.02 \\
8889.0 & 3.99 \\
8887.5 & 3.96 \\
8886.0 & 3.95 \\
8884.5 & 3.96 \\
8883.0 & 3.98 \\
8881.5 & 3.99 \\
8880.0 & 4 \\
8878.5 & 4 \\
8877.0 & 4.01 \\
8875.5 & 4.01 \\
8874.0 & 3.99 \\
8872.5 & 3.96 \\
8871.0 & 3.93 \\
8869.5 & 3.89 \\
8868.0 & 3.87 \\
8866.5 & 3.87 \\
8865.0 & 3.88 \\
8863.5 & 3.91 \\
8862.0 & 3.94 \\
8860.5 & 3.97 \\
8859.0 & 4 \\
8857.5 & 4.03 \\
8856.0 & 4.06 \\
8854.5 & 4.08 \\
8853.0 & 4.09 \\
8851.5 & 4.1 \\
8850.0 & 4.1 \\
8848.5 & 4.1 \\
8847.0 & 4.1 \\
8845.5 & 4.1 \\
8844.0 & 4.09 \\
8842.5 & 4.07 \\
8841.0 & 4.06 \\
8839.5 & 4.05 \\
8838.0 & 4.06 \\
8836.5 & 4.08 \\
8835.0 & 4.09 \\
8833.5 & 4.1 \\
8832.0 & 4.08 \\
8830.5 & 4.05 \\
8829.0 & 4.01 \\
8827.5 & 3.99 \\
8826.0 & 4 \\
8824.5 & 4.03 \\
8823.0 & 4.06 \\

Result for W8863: 0.5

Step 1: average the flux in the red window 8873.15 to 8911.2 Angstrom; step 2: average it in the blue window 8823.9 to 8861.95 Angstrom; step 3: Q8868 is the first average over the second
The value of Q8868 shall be 0.99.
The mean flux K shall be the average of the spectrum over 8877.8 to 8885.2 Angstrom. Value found 3.99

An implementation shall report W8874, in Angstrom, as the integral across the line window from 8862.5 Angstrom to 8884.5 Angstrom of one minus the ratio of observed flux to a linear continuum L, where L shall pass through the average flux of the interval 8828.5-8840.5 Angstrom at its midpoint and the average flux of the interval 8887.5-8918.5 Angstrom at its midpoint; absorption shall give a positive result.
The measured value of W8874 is 0.5 Angstrom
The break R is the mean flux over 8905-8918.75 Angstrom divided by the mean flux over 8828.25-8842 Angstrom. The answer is 0.99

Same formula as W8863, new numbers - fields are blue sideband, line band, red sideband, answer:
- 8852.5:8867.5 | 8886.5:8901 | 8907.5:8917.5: -0.1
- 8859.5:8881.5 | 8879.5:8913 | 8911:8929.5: -0.4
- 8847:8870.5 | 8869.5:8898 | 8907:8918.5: 0.1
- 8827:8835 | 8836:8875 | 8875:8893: 0.1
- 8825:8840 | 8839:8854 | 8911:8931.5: -0.2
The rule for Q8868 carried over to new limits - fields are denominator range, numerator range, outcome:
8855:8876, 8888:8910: 1.02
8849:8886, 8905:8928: 1.01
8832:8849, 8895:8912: 0.99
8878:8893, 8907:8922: 1.01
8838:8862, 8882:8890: 0.98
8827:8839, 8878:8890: 0.98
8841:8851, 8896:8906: 0.99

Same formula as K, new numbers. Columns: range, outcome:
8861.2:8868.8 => 3.89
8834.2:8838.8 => 4.08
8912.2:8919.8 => 4.02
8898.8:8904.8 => 4.08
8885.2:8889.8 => 3.97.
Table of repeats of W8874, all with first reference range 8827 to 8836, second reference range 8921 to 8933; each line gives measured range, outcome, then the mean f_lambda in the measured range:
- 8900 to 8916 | -0.2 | 4.04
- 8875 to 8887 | 0.1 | 3.99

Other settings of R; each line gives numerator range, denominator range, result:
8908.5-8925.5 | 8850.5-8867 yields 1.00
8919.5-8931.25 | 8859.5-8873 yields 1.02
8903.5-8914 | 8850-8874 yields 1.02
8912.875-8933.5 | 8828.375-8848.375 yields 0.98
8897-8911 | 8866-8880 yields 1.03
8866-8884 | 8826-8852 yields 0.97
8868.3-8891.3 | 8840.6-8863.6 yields 0.98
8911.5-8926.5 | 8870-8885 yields 1.01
